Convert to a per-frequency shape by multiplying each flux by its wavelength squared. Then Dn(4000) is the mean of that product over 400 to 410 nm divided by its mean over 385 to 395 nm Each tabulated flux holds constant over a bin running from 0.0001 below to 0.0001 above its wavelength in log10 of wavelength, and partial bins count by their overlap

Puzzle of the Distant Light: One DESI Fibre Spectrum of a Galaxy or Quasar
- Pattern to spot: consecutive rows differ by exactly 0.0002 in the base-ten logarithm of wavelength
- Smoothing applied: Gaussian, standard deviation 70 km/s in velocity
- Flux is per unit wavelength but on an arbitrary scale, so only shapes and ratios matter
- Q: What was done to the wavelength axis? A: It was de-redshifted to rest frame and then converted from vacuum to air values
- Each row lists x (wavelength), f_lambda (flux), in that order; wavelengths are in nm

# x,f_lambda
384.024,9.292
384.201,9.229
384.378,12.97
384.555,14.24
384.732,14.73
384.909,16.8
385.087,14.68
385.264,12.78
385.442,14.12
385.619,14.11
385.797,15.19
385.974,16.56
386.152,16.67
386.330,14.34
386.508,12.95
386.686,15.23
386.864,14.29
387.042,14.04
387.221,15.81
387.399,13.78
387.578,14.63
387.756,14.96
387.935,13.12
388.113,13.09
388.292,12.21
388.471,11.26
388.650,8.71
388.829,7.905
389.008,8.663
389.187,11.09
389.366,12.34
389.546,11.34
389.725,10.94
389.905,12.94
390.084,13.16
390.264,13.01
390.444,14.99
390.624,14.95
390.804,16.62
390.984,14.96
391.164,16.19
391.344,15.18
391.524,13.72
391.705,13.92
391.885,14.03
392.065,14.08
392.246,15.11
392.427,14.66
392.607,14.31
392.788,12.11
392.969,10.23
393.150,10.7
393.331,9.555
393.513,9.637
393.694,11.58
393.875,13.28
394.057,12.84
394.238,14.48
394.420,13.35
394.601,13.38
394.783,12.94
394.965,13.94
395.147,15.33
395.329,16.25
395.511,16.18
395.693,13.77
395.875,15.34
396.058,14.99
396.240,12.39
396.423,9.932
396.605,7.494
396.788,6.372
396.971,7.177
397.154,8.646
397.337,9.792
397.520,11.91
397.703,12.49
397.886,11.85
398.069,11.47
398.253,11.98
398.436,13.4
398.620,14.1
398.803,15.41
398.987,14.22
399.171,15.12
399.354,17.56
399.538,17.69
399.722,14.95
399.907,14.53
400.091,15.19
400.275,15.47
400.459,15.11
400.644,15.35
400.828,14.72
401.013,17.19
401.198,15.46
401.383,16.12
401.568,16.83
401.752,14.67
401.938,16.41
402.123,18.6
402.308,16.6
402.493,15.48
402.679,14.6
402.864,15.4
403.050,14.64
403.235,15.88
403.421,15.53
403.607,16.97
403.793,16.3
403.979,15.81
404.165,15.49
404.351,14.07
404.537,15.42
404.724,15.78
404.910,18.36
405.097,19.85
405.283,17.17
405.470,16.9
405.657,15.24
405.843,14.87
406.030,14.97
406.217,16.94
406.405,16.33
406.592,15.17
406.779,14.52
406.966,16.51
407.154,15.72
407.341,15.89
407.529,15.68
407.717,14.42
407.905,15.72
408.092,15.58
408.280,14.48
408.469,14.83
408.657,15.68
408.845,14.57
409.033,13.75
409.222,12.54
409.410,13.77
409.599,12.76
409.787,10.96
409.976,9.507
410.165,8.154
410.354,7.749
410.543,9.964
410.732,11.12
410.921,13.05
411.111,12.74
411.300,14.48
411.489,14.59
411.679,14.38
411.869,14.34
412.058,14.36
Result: 1.3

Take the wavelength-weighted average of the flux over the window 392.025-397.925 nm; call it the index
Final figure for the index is 12.3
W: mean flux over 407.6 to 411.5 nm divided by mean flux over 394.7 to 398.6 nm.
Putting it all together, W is 1.06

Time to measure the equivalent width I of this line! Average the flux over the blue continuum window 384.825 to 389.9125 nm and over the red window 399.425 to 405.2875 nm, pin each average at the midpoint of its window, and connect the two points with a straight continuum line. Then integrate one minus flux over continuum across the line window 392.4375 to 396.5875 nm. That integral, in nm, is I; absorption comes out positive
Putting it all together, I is 0.46 nm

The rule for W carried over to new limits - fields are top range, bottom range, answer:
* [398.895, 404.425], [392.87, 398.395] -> 1.31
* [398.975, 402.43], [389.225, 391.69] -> 1.15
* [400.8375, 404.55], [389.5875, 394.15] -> 1.19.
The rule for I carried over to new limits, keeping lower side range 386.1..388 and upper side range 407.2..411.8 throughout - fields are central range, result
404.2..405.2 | -0.234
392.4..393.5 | 0.199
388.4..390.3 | 0.448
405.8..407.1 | -0.220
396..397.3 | 0.420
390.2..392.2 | -0.065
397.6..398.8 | 0.096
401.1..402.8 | -0.303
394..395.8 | -0.030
